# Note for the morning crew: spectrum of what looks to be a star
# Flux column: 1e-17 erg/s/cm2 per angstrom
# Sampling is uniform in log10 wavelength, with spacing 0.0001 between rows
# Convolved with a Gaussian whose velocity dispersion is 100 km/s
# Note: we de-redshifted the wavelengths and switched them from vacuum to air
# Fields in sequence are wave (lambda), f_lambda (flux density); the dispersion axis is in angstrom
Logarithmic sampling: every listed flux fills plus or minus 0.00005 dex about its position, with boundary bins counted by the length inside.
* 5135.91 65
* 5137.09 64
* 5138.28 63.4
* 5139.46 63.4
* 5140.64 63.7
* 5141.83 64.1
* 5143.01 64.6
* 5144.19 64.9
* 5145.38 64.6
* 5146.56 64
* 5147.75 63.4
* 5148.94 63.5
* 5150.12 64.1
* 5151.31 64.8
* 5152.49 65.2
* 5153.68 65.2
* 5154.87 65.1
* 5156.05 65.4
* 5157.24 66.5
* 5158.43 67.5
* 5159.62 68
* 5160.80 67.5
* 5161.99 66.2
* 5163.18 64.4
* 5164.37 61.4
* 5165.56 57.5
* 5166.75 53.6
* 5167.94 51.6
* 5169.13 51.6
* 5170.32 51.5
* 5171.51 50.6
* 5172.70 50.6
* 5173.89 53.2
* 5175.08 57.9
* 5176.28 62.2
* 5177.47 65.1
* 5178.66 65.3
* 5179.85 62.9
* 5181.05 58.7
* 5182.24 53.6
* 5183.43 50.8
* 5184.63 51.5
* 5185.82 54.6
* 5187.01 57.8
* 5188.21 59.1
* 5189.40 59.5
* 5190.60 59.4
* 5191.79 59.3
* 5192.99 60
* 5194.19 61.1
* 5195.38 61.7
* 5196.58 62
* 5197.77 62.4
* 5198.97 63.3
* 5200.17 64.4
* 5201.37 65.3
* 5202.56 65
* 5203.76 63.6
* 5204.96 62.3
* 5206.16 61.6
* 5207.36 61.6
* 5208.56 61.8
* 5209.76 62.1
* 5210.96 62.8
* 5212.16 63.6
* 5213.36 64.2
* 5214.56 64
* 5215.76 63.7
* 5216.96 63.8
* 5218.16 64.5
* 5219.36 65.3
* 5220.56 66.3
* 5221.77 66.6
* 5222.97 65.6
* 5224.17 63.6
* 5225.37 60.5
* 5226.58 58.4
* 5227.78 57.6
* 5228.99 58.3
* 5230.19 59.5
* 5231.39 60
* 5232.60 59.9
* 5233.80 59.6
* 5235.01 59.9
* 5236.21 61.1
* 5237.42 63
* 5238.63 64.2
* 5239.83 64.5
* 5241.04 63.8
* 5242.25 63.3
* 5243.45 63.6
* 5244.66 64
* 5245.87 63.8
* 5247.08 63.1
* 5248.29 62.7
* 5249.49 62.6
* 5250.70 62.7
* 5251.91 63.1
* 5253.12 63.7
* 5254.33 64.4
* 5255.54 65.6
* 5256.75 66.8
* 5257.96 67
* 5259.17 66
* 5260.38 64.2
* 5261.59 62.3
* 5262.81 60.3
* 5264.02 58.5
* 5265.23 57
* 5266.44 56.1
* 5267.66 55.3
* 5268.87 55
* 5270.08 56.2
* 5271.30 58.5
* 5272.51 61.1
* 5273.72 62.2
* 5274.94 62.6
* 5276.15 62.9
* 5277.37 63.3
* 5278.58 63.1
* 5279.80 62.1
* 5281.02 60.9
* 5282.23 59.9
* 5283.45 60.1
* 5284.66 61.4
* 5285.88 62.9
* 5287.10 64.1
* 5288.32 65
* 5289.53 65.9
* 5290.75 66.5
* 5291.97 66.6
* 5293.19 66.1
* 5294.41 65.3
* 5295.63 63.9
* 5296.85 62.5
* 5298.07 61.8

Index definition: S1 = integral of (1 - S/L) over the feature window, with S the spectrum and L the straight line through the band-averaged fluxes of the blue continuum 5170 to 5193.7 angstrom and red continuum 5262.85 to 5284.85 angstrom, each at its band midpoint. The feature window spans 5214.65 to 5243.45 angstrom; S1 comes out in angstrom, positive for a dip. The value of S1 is -1.9 angstrom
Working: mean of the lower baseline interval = 57.3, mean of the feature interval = 62.4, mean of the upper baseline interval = 59.8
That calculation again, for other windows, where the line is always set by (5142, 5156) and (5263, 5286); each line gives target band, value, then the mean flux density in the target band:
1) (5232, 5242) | -0.12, 62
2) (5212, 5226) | -0.53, 64.3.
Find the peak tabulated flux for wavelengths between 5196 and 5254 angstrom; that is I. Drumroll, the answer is 66.6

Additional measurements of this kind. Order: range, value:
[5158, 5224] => 68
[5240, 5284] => 67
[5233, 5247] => 64.5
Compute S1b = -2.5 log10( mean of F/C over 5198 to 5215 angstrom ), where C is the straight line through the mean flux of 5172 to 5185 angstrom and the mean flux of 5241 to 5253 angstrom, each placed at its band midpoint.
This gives -0.06 mag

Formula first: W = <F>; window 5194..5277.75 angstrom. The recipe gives 62.3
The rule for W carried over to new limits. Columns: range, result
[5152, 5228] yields 61.1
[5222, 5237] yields 60.5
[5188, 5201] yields 61.2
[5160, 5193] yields 57.8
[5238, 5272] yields 62.1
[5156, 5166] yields 65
